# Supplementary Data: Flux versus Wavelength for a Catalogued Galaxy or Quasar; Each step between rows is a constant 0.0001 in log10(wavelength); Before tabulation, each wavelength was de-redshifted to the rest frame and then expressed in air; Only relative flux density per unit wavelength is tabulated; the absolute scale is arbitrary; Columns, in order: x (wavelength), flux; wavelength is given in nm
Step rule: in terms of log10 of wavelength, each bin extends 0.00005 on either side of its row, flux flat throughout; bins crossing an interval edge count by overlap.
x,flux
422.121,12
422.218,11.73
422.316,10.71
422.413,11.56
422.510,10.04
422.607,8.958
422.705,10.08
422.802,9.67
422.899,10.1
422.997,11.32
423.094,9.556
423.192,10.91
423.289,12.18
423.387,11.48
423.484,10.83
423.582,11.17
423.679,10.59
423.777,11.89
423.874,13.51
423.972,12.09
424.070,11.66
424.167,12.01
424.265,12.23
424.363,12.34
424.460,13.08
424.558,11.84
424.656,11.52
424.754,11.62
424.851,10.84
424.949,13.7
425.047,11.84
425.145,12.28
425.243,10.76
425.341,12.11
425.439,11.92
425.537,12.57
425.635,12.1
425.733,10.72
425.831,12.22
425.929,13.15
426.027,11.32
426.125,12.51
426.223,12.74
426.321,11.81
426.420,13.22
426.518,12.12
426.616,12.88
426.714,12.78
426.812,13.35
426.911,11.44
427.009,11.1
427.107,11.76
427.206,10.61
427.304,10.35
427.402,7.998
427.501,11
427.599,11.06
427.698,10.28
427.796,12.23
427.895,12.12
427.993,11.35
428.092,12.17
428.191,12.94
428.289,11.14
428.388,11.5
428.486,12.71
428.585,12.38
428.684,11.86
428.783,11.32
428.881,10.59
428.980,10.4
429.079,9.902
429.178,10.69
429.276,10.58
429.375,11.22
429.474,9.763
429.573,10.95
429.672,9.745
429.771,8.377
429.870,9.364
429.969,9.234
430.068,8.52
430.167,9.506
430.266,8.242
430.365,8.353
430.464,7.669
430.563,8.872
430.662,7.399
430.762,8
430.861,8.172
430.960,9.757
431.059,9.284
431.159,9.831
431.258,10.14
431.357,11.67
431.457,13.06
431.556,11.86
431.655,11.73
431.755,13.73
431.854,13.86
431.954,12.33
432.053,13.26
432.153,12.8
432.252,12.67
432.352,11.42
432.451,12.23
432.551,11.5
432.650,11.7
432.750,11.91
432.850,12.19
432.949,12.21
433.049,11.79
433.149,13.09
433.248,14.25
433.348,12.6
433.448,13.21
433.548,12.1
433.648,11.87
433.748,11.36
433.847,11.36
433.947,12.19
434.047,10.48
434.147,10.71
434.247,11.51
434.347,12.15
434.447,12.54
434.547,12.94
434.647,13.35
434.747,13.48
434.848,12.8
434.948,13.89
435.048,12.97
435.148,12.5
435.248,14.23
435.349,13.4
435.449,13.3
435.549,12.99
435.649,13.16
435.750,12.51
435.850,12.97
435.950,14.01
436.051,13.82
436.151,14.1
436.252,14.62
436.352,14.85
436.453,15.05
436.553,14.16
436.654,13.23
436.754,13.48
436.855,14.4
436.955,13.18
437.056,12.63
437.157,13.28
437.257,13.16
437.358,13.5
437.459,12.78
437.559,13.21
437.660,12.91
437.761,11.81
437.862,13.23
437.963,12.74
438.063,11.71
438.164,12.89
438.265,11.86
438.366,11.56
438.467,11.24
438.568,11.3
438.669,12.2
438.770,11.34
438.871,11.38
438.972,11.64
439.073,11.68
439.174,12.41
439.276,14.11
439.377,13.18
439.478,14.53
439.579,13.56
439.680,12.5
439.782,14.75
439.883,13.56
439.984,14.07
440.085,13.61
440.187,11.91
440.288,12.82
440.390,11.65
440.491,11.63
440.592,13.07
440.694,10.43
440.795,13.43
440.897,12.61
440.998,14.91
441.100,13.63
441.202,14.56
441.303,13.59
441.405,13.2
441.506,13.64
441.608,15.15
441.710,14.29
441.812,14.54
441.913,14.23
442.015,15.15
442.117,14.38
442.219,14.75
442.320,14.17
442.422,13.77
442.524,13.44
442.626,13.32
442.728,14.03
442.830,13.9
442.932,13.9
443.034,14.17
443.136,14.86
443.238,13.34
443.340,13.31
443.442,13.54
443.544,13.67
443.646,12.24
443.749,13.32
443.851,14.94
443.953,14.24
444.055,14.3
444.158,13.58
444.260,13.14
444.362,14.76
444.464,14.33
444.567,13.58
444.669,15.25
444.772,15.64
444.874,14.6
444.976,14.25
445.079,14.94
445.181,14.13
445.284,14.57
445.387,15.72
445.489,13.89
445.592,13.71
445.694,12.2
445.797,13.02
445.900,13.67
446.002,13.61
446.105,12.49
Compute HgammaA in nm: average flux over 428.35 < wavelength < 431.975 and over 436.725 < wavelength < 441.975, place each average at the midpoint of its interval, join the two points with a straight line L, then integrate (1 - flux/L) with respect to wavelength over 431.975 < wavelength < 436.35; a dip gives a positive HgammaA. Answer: -0.46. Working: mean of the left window 10.3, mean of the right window 13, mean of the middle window 12.7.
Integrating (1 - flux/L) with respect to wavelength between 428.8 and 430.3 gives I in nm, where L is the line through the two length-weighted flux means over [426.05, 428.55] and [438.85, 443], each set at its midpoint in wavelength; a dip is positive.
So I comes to 0.27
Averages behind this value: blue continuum 11.7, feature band 9.86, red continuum 13.5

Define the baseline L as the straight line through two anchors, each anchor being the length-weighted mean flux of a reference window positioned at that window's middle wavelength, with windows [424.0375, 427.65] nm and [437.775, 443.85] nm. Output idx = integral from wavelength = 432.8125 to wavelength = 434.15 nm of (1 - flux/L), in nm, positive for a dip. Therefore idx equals 0.04 nm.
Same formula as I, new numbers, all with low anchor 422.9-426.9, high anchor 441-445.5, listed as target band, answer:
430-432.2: 0.41 nm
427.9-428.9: 0.04 nm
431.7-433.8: 0.07 nm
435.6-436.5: -0.04 nm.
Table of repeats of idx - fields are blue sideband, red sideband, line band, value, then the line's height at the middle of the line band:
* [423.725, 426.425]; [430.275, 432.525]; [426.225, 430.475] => 0.20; 11.4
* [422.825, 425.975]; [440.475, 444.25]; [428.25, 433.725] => 0.66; 12.5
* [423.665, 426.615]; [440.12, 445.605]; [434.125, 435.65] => 0.02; 13.1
